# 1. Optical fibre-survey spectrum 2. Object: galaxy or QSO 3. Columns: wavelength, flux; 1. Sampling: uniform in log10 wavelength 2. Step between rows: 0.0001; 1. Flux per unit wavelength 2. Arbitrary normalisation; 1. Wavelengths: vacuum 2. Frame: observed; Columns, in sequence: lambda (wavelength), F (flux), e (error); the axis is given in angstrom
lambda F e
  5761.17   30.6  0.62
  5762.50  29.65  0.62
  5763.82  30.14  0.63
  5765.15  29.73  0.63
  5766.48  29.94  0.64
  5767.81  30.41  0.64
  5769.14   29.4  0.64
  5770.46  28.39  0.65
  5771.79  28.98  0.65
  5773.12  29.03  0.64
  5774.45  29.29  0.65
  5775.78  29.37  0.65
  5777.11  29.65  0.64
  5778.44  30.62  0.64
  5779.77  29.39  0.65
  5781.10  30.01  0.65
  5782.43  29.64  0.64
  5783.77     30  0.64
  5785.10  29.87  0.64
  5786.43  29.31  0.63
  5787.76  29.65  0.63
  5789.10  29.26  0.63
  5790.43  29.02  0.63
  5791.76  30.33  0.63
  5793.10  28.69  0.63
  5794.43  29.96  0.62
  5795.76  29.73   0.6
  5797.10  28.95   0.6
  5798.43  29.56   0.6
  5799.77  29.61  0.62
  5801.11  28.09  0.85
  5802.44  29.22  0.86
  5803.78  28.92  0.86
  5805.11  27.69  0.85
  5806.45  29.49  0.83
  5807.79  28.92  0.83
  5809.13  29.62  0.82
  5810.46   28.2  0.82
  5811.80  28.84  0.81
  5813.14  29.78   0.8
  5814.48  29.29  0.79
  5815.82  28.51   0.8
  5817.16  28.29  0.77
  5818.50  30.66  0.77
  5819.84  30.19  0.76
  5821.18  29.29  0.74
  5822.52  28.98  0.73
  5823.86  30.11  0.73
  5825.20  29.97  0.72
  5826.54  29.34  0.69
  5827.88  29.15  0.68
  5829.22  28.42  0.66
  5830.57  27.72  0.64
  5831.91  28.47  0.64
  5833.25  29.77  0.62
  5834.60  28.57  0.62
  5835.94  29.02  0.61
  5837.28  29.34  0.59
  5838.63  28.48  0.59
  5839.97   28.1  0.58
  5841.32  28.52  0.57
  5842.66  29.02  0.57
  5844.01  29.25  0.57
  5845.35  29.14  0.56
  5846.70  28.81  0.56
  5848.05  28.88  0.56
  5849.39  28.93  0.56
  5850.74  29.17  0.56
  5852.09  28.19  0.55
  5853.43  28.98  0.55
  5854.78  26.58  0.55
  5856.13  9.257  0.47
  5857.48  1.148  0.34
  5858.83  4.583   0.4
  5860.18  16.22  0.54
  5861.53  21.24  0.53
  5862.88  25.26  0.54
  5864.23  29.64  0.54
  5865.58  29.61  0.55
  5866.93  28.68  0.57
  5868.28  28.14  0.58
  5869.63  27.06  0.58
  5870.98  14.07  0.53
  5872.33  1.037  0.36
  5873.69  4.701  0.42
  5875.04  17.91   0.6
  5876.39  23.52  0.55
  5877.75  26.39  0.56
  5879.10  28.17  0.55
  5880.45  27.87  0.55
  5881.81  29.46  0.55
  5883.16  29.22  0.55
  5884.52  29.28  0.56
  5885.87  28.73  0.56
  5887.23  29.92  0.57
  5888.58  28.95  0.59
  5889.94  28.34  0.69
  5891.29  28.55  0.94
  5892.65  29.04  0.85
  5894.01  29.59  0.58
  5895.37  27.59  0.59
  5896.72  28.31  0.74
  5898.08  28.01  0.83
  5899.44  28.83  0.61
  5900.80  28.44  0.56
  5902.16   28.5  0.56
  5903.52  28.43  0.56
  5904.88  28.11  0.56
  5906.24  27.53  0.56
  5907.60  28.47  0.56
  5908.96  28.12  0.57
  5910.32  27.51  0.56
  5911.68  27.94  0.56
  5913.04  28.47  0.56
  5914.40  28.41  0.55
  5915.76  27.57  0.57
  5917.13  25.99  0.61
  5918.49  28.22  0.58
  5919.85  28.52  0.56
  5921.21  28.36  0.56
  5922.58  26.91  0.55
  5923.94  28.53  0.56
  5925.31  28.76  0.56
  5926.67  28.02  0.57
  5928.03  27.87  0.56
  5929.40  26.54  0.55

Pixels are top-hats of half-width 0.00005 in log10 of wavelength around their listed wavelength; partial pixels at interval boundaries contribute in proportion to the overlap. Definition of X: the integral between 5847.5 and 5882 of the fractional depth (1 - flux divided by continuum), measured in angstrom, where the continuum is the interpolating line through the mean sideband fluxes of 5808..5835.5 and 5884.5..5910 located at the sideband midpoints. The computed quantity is 8.6 angstrom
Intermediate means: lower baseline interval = 29.2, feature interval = 21.6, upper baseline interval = 28.5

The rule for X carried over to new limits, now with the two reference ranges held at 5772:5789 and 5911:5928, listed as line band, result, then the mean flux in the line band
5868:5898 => 3.8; 24.8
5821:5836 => 0.0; 29.1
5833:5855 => 0.1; 28.8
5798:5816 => 0.2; 29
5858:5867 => 2.3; 21.4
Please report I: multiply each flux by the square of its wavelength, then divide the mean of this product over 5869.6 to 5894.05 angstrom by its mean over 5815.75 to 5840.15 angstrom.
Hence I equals 0.8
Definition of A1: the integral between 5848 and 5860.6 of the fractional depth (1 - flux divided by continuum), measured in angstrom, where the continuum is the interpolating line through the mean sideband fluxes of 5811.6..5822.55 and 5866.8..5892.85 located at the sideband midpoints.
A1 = 3.16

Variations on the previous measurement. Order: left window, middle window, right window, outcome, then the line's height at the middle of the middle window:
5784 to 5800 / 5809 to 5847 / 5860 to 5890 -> -2.7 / 27.2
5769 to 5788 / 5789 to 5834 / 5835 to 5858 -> -2.1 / 27.9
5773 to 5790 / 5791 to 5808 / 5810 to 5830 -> 0.2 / 29.5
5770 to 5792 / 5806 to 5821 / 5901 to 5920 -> -0.1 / 29.1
